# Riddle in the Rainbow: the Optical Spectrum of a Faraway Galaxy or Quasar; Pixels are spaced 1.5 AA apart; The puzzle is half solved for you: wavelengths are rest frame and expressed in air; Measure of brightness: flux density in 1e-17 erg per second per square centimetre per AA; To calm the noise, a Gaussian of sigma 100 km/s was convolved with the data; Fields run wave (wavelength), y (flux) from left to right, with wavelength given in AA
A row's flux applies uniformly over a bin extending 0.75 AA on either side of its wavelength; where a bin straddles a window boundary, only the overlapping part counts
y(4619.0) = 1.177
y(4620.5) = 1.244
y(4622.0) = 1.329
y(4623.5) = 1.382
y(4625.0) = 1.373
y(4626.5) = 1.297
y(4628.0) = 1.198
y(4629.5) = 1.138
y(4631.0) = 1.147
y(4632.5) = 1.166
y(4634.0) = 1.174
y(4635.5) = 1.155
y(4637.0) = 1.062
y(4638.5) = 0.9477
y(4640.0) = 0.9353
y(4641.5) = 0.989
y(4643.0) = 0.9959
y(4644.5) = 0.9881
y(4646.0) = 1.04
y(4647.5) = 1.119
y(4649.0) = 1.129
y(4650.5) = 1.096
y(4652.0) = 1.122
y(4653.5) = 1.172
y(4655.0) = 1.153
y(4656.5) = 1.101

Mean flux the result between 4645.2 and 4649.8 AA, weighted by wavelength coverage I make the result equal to 1.09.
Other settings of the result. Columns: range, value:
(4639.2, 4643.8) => 0.973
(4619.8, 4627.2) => 1.33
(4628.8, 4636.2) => 1.16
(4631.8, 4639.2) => 1.1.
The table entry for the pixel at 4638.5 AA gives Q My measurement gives 0.9477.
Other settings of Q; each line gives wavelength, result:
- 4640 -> 0.9353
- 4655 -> 1.153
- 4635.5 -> 1.155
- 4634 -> 1.174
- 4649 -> 1.129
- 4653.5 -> 1.172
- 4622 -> 1.329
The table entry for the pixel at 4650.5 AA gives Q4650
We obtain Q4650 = 1.096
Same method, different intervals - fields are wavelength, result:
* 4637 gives 1.062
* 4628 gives 1.198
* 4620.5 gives 1.244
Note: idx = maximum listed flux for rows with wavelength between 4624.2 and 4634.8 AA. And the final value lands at 1.373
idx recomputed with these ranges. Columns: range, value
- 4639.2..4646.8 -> 1.04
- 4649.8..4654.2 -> 1.172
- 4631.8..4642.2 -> 1.174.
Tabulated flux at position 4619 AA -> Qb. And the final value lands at 1.177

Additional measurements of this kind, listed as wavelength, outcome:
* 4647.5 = 1.119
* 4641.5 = 0.989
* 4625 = 1.373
